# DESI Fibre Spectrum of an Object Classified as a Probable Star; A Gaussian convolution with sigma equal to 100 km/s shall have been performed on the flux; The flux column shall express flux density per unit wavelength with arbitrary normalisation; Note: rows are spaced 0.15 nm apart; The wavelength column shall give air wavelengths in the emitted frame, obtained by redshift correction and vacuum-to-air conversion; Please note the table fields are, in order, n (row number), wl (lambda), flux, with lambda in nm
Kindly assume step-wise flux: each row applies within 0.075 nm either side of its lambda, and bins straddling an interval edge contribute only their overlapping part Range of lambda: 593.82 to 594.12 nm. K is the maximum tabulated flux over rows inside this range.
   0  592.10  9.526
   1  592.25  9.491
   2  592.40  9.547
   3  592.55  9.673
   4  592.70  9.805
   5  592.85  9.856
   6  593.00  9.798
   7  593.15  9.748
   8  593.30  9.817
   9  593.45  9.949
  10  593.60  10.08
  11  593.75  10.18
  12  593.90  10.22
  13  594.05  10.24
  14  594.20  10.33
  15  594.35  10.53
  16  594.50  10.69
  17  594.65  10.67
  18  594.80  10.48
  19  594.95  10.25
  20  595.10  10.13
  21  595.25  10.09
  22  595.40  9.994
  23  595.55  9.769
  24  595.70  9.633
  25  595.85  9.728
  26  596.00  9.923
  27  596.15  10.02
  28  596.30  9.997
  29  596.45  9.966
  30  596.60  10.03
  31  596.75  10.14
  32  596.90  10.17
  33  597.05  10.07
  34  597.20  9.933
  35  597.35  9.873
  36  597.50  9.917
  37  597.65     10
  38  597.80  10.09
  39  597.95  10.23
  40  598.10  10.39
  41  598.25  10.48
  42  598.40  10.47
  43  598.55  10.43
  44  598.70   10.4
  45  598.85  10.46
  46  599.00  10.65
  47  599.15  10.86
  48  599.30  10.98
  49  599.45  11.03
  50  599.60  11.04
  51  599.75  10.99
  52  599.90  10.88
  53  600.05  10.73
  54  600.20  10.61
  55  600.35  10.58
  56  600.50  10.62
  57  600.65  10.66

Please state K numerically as 10.24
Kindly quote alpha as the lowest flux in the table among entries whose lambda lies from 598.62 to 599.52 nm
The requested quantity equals 10.4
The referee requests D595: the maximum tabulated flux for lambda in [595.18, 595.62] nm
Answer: 10.09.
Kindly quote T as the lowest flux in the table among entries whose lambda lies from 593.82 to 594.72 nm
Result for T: 10.22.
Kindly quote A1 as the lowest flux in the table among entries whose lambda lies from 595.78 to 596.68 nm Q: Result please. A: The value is 9.728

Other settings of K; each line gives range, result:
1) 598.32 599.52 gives 11.03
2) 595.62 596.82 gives 10.14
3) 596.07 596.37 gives 10.02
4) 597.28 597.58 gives 9.917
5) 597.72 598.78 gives 10.48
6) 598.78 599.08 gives 10.65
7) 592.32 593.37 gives 9.856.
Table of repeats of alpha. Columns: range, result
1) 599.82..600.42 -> 10.58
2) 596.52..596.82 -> 10.03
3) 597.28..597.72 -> 9.873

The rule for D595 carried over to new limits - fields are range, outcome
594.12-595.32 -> 10.69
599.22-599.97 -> 11.04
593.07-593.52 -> 9.949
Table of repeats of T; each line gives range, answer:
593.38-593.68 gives 9.949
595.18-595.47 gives 9.994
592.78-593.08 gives 9.798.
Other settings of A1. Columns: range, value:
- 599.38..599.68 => 11.03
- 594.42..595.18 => 10.13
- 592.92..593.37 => 9.748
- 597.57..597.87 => 10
